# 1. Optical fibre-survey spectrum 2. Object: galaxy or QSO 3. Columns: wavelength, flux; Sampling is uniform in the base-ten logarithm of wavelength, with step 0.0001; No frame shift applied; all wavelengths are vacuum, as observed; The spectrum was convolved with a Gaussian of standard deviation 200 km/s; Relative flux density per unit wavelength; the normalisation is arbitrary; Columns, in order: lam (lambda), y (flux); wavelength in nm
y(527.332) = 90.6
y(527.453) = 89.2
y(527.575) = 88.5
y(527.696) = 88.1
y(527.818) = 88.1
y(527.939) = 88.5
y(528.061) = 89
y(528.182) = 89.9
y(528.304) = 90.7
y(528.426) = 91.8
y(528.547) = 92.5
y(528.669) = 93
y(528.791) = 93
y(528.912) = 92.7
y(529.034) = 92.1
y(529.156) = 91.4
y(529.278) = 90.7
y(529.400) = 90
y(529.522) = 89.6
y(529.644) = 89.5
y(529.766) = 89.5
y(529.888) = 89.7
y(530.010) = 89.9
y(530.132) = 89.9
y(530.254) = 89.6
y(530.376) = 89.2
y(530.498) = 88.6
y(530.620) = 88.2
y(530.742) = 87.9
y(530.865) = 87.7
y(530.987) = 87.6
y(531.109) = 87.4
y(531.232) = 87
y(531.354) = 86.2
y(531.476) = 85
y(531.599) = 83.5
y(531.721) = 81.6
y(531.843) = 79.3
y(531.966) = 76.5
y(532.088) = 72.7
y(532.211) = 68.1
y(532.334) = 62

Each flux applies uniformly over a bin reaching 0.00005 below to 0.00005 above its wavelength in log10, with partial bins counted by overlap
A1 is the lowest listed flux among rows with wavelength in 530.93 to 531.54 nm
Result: 85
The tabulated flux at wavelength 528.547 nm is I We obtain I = 92.5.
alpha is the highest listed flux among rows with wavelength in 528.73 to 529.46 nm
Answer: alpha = 93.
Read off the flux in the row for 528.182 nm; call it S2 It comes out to 89.9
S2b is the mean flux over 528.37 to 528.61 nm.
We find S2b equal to 92.3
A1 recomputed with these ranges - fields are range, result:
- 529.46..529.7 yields 89.5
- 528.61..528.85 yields 93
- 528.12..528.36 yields 89.9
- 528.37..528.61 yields 91.8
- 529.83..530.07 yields 89.7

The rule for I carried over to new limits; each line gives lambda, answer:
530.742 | 87.9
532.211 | 68.1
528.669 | 93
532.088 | 72.7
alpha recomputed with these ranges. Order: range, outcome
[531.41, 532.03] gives 85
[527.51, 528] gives 88.5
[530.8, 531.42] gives 87.7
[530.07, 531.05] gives 89.9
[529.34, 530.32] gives 90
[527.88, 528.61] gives 92.5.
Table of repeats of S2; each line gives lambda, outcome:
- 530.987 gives 87.6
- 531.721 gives 81.6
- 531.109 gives 87.4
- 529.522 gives 89.6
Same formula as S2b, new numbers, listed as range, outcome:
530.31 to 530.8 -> 88.6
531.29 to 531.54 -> 85.6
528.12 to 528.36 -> 90.4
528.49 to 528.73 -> 92.6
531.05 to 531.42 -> 86.8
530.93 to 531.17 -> 87.6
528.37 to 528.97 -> 92.7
